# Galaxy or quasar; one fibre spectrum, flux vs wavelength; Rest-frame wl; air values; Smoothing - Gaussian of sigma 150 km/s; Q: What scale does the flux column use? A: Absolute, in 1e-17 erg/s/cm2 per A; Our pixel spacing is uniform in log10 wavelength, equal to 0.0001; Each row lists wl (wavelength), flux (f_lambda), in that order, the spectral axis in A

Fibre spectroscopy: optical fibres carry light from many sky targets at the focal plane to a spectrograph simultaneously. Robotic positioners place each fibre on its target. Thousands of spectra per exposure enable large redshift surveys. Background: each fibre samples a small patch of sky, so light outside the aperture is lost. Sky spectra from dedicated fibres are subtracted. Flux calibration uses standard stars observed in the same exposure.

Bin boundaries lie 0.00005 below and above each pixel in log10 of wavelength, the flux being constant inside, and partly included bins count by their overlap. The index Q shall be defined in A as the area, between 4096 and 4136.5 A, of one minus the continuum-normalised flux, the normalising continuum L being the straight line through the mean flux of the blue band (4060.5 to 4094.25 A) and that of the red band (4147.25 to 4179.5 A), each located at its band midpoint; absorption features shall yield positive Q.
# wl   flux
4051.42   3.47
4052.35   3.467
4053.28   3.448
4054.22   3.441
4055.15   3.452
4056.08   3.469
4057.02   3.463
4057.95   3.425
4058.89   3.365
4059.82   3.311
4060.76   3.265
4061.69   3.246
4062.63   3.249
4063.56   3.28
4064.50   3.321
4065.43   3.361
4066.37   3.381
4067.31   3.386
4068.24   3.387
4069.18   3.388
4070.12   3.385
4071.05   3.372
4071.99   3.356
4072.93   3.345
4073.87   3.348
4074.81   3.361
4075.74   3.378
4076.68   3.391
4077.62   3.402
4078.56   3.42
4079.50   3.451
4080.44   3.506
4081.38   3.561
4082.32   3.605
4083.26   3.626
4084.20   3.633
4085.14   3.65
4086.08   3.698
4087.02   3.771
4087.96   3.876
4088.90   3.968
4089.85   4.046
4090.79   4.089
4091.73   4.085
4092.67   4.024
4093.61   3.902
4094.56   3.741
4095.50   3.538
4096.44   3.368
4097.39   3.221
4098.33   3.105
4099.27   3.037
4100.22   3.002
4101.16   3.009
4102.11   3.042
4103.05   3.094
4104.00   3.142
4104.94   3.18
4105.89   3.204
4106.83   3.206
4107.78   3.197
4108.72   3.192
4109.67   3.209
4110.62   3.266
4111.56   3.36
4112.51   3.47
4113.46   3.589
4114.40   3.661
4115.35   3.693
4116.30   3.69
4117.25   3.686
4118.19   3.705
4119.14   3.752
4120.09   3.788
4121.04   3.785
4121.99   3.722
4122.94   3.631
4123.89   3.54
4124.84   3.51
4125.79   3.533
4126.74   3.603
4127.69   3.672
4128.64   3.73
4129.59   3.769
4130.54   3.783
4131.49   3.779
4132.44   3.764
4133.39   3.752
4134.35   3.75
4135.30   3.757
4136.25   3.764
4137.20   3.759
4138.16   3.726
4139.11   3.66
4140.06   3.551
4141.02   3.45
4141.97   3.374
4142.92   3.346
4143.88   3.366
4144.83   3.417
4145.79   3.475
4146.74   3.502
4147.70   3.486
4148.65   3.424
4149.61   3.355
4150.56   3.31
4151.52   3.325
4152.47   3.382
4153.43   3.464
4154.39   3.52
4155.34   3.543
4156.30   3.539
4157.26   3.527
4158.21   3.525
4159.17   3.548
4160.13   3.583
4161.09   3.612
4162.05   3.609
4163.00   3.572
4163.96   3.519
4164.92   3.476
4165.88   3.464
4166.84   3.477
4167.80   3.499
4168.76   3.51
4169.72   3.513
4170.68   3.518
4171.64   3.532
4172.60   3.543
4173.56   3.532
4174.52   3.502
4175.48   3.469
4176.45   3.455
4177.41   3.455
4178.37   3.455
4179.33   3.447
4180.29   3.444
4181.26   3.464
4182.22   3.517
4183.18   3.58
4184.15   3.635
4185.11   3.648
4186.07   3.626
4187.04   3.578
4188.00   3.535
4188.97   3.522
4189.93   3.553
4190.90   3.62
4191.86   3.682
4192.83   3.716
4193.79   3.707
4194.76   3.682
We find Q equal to 0.46 A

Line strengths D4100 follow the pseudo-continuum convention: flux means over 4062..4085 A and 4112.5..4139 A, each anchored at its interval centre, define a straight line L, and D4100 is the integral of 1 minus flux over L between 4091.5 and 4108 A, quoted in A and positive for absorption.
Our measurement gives 1.0 A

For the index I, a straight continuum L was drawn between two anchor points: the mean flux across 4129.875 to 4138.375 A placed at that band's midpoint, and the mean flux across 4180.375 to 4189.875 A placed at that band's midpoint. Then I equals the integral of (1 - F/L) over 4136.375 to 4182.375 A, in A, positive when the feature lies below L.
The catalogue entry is 2.1 A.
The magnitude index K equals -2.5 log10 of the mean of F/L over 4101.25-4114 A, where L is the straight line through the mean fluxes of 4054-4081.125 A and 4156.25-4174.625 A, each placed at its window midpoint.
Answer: 0.066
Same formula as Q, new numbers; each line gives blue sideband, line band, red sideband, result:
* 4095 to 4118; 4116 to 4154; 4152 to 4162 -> -1.86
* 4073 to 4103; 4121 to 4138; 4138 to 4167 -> -0.95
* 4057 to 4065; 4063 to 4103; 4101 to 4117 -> -2.08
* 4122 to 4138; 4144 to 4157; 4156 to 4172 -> 0.56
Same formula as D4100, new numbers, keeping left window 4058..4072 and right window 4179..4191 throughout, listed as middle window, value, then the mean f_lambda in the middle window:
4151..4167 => -0.04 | 3.51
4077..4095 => -1.92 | 3.74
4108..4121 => -0.45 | 3.55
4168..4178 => 0.07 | 3.5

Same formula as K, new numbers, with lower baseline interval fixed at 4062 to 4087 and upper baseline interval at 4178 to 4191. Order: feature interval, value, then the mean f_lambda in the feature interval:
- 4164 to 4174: 0.006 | 3.51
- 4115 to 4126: -0.058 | 3.67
